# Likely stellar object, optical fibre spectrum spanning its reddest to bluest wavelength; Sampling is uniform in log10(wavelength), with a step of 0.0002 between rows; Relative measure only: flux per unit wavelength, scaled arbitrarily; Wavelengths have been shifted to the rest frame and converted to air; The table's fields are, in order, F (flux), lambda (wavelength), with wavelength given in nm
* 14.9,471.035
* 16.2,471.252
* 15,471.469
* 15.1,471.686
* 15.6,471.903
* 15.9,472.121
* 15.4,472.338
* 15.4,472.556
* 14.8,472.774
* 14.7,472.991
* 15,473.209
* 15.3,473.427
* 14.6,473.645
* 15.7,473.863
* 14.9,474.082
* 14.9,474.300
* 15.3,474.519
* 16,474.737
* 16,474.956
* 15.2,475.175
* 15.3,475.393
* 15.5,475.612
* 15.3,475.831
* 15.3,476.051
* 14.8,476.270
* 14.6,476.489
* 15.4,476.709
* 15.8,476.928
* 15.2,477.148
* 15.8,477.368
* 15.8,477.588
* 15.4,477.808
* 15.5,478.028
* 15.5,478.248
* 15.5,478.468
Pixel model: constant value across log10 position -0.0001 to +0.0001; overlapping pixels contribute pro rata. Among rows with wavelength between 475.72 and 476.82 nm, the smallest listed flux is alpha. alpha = 14.6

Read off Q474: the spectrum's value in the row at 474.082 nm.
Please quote 14.9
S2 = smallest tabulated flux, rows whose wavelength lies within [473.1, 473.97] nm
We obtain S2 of 14.6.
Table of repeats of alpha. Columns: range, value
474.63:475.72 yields 15.2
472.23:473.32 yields 14.7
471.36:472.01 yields 15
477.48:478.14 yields 15.4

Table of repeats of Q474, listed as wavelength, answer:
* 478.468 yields 15.5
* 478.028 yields 15.5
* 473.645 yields 14.6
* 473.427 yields 15.3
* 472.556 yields 15.4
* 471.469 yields 15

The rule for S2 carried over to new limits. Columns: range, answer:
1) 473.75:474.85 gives 14.9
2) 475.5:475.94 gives 15.3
